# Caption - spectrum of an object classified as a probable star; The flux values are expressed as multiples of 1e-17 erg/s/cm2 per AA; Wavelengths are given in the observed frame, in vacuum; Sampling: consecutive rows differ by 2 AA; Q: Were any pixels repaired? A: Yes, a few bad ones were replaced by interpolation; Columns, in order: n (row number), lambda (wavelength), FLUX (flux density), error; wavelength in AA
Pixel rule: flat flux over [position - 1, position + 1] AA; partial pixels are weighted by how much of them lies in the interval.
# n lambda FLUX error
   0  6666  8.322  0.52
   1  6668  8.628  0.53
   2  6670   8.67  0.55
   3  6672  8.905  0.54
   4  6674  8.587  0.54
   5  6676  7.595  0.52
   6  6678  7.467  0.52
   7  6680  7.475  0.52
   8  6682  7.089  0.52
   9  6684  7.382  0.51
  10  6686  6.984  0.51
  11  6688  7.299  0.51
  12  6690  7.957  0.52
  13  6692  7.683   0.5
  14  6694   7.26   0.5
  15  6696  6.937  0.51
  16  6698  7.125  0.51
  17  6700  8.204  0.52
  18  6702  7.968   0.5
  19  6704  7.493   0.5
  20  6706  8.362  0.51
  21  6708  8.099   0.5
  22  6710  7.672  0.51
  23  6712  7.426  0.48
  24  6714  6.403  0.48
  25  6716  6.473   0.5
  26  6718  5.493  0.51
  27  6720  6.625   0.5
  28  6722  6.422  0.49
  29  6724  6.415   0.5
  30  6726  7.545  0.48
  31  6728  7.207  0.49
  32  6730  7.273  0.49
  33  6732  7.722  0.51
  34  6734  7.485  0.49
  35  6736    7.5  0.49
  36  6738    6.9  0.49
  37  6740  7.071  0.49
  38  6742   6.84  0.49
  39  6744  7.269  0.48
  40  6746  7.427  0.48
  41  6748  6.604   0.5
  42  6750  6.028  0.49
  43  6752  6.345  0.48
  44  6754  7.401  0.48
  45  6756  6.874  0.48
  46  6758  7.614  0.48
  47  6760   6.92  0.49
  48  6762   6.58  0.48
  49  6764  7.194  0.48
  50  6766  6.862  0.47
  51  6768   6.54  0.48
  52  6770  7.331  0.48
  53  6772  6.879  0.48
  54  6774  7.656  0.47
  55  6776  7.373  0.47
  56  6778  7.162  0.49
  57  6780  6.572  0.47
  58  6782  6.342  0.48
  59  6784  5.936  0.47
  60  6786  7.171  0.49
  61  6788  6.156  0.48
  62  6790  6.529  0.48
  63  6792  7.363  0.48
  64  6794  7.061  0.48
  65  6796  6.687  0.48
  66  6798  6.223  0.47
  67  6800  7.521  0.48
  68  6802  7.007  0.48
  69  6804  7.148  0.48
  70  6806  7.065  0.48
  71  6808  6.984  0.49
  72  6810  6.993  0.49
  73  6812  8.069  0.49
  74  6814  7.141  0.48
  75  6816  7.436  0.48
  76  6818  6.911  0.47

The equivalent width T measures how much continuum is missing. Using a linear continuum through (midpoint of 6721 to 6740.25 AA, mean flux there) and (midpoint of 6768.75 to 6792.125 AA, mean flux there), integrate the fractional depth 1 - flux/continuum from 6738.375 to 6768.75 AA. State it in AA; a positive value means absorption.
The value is 0.5 AA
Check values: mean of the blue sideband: 7.16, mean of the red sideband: 6.85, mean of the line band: 6.91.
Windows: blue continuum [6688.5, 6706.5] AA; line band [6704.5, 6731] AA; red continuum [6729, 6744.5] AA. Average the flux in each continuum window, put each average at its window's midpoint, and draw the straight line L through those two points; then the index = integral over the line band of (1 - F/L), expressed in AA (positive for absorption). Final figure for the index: 1.4 AA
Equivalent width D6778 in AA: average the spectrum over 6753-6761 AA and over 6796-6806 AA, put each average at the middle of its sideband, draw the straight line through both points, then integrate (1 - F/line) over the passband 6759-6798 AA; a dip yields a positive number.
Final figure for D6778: 1.3 AA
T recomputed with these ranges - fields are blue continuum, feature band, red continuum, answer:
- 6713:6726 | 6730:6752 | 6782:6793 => -2.0 AA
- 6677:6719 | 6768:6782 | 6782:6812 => -0.2 AA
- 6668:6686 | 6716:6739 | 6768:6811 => 1.5 AA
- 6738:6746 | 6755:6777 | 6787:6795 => -0.4 AA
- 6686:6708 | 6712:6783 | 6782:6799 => 1.4 AA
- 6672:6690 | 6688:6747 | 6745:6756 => -0.8 AA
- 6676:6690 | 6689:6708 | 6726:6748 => -0.9 AA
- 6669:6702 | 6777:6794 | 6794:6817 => 1.2 AA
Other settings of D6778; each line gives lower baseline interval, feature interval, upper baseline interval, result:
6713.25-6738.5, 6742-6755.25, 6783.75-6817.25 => 0.1 AA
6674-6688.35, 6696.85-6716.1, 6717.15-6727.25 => -1.9 AA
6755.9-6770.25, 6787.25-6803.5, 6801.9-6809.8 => 0.4 AA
